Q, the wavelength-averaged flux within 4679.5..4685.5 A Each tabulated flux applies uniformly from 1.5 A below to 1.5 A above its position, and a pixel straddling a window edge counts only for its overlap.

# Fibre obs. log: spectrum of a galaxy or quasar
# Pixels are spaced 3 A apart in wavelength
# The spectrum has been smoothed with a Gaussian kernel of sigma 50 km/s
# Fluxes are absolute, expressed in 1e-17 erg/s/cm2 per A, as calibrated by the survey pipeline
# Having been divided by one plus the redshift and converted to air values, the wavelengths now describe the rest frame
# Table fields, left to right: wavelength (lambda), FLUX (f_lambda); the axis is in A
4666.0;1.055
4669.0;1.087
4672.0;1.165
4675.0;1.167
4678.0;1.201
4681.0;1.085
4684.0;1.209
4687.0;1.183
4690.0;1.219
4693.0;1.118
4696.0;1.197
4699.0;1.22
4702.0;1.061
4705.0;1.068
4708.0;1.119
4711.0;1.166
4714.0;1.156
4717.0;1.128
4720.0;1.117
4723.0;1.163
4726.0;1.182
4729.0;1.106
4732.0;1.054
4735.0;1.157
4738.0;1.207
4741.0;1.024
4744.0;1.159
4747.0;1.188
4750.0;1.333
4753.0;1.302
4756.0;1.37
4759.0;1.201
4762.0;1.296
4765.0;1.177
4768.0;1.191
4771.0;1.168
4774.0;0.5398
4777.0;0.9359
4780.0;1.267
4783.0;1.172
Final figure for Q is 1.15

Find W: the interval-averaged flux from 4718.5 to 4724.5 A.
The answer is 1.14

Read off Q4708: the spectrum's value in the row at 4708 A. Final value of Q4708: 1.119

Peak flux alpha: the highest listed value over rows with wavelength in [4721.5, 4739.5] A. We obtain 1.207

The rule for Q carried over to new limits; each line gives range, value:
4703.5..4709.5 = 1.09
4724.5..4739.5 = 1.14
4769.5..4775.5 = 0.854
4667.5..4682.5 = 1.14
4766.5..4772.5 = 1.18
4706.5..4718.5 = 1.14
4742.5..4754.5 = 1.25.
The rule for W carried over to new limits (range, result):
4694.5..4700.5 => 1.21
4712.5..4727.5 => 1.15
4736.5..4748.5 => 1.14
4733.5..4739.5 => 1.18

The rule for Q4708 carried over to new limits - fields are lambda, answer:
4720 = 1.117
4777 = 0.9359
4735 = 1.157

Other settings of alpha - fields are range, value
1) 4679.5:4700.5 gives 1.22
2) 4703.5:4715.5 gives 1.166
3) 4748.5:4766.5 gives 1.37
